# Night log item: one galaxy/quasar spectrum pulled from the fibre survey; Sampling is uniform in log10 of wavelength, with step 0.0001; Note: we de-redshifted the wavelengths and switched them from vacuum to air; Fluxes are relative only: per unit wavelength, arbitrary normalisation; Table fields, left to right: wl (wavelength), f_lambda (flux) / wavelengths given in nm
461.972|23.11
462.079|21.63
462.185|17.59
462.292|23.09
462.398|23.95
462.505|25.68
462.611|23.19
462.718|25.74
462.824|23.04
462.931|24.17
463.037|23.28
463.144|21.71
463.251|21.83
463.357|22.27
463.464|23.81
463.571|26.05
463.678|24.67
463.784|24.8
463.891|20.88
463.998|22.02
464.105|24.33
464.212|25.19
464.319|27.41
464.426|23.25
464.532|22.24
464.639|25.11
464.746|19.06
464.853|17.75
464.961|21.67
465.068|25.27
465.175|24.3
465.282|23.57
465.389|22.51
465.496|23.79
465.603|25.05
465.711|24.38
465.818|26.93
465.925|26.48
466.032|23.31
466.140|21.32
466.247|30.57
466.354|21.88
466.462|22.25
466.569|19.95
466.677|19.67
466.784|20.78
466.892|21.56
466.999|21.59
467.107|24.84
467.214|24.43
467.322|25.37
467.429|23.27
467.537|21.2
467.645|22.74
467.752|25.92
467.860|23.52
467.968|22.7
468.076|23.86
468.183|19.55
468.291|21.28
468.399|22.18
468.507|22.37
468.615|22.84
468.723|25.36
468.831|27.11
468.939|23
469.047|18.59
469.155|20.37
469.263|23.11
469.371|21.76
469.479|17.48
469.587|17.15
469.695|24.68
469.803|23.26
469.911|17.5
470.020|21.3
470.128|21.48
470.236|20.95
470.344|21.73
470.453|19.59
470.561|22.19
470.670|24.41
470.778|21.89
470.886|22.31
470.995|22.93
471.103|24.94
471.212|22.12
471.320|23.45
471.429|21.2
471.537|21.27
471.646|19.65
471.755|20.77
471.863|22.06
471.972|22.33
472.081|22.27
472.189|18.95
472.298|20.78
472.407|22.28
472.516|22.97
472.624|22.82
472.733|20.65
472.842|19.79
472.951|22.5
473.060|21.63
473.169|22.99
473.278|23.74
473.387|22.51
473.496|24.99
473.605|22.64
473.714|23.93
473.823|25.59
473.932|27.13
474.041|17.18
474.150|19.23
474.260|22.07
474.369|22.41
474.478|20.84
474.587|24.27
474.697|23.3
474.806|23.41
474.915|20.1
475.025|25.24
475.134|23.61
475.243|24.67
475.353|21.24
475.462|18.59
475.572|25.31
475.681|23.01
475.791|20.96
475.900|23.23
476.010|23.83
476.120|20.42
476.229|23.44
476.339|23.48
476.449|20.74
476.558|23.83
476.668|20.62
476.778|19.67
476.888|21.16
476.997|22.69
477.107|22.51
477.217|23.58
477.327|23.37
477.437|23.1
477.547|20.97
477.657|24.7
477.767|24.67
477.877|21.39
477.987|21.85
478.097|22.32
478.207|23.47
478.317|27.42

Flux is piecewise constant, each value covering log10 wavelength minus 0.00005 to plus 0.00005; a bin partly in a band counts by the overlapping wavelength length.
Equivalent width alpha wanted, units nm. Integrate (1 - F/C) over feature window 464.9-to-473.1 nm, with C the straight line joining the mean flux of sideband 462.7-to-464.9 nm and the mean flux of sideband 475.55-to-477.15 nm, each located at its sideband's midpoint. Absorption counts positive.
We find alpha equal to 0.16 nm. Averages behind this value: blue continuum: 23.3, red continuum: 22.3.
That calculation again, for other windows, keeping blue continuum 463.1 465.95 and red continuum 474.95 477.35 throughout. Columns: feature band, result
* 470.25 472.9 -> 0.13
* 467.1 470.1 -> 0.11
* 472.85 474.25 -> 0.00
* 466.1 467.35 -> 0.03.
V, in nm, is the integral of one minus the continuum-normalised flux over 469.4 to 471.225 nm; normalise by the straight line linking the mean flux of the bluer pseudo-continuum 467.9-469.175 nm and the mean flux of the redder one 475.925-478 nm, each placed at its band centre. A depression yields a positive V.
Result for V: 0.08 nm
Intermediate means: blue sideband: 22.5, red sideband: 22.4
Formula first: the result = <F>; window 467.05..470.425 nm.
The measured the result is 22.3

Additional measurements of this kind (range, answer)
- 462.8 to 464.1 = 23.2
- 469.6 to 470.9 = 21.6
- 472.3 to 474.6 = 22.4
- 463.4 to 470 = 22.9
